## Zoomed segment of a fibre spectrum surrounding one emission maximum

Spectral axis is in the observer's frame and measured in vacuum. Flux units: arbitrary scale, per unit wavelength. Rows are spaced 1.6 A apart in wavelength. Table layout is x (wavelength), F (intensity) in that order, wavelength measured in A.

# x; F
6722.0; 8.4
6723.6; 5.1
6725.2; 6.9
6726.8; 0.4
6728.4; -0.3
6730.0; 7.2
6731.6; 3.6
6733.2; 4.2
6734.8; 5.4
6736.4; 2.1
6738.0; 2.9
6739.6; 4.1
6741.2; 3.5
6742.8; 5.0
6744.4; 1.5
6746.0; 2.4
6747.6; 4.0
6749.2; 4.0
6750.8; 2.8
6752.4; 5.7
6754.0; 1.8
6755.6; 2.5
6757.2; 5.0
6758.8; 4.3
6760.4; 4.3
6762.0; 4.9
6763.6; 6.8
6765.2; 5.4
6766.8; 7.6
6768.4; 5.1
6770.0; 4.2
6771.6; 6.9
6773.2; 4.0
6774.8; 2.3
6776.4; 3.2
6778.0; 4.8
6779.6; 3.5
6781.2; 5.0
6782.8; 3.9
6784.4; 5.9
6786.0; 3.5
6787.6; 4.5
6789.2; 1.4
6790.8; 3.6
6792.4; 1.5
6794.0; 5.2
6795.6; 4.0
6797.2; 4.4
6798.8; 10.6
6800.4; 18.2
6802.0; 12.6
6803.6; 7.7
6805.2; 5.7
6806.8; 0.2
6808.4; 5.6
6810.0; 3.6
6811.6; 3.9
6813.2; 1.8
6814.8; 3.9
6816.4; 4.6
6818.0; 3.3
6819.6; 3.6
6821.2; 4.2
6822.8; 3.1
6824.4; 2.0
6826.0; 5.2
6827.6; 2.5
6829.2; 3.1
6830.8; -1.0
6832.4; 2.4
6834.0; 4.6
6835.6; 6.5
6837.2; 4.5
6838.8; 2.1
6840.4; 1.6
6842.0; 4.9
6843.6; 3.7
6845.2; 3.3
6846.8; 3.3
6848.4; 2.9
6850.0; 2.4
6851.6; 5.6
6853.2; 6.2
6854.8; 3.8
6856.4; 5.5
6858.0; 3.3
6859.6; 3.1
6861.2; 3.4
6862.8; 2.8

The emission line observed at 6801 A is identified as H-beta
